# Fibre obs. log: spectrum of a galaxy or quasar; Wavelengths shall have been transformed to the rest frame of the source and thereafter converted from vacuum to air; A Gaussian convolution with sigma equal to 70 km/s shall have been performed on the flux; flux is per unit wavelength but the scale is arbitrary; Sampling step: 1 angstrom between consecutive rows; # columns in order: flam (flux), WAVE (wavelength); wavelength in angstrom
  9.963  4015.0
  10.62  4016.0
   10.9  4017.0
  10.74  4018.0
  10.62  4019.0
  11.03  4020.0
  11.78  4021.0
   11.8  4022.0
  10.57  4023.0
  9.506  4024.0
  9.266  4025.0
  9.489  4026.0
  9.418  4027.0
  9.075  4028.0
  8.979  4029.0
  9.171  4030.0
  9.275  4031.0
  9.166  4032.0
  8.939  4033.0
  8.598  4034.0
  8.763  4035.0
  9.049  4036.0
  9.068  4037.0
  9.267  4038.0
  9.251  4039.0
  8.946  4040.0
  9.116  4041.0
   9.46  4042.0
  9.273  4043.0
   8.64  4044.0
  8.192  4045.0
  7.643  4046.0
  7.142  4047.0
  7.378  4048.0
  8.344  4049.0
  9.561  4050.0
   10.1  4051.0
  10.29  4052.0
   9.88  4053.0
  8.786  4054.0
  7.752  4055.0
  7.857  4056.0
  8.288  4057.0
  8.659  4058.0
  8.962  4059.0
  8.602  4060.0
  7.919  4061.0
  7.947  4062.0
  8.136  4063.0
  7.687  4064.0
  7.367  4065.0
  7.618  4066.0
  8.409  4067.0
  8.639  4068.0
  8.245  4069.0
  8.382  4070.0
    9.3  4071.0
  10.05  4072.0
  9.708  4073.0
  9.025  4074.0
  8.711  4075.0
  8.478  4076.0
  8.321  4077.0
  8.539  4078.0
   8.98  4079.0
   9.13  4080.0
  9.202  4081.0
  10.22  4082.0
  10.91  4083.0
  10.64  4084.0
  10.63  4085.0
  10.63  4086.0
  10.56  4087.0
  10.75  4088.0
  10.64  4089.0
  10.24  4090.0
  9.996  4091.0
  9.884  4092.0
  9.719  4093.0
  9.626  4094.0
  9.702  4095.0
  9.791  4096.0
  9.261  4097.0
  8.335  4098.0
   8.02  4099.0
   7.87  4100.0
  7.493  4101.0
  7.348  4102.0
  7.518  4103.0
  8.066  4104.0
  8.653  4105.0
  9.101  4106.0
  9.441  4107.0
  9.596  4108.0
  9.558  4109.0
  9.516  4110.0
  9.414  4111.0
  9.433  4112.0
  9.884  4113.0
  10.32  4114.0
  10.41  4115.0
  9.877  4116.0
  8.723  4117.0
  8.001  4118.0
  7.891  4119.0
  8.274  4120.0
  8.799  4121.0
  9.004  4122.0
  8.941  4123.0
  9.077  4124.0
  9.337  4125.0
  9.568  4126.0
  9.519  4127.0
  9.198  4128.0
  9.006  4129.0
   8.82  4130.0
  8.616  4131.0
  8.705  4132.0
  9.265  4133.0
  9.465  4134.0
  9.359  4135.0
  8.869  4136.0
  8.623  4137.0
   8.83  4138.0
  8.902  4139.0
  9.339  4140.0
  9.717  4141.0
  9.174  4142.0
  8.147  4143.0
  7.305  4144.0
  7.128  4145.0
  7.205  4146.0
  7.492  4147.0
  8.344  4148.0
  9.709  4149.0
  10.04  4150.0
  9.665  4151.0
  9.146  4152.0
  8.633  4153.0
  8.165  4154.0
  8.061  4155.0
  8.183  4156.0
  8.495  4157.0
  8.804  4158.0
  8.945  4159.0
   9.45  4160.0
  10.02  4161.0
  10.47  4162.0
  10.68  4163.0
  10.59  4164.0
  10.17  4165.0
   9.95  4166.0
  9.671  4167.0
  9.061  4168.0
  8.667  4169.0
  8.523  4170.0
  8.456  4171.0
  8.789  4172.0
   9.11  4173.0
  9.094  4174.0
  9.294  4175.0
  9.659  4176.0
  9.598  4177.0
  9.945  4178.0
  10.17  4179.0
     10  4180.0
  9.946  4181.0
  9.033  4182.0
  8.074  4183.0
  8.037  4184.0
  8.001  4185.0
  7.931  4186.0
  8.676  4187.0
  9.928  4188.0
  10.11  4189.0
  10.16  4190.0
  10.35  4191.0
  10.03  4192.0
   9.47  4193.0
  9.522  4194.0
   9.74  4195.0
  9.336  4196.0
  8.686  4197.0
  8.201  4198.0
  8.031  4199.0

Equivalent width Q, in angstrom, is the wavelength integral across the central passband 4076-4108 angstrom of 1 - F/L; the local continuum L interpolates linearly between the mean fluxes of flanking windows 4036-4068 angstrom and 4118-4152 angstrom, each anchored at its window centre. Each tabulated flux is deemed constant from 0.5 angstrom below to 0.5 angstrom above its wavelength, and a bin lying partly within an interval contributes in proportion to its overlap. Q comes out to -2.3 angstrom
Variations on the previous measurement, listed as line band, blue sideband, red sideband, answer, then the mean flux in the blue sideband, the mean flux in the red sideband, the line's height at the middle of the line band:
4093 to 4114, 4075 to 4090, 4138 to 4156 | 1.1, 9.81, 8.59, 9.41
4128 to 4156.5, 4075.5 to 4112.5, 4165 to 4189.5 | 1.6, 9.33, 9.18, 9.24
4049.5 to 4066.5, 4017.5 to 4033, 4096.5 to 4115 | 1.7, 9.96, 8.87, 9.51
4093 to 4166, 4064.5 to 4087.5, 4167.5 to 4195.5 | 2.0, 9.2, 9.26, 9.23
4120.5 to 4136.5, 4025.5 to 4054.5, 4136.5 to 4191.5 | -0.1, 8.97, 9.08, 9.05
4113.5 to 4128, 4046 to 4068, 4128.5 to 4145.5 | -0.7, 8.4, 8.78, 8.7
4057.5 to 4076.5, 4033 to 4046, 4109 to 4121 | 1.1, 8.92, 9.24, 9.04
